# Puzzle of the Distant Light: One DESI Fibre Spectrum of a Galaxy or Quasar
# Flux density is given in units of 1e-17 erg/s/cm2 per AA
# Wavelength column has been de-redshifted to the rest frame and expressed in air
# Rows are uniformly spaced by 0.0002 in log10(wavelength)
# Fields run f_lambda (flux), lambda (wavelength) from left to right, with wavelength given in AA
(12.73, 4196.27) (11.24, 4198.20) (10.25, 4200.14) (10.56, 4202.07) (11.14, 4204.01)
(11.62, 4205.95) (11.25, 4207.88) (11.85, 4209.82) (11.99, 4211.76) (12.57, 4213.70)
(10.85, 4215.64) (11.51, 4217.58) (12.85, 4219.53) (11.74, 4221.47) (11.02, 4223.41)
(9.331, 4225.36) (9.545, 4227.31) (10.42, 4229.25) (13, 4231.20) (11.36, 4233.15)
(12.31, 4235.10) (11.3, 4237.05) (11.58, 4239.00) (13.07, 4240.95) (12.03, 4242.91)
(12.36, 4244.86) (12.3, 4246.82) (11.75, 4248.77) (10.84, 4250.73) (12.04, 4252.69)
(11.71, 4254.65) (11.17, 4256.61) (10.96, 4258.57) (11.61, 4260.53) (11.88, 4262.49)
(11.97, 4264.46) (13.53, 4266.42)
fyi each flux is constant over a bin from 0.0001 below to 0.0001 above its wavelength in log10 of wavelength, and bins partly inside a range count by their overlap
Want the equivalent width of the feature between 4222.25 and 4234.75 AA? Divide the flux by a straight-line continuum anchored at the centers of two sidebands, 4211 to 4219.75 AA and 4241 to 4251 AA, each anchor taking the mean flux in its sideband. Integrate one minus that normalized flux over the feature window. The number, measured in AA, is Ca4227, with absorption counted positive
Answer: 1.1 AA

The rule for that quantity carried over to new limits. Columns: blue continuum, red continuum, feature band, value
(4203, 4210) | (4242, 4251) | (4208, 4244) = 0.31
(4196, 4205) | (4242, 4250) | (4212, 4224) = -0.36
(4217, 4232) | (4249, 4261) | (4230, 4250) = -1.42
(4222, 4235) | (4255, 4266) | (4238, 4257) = -0.95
